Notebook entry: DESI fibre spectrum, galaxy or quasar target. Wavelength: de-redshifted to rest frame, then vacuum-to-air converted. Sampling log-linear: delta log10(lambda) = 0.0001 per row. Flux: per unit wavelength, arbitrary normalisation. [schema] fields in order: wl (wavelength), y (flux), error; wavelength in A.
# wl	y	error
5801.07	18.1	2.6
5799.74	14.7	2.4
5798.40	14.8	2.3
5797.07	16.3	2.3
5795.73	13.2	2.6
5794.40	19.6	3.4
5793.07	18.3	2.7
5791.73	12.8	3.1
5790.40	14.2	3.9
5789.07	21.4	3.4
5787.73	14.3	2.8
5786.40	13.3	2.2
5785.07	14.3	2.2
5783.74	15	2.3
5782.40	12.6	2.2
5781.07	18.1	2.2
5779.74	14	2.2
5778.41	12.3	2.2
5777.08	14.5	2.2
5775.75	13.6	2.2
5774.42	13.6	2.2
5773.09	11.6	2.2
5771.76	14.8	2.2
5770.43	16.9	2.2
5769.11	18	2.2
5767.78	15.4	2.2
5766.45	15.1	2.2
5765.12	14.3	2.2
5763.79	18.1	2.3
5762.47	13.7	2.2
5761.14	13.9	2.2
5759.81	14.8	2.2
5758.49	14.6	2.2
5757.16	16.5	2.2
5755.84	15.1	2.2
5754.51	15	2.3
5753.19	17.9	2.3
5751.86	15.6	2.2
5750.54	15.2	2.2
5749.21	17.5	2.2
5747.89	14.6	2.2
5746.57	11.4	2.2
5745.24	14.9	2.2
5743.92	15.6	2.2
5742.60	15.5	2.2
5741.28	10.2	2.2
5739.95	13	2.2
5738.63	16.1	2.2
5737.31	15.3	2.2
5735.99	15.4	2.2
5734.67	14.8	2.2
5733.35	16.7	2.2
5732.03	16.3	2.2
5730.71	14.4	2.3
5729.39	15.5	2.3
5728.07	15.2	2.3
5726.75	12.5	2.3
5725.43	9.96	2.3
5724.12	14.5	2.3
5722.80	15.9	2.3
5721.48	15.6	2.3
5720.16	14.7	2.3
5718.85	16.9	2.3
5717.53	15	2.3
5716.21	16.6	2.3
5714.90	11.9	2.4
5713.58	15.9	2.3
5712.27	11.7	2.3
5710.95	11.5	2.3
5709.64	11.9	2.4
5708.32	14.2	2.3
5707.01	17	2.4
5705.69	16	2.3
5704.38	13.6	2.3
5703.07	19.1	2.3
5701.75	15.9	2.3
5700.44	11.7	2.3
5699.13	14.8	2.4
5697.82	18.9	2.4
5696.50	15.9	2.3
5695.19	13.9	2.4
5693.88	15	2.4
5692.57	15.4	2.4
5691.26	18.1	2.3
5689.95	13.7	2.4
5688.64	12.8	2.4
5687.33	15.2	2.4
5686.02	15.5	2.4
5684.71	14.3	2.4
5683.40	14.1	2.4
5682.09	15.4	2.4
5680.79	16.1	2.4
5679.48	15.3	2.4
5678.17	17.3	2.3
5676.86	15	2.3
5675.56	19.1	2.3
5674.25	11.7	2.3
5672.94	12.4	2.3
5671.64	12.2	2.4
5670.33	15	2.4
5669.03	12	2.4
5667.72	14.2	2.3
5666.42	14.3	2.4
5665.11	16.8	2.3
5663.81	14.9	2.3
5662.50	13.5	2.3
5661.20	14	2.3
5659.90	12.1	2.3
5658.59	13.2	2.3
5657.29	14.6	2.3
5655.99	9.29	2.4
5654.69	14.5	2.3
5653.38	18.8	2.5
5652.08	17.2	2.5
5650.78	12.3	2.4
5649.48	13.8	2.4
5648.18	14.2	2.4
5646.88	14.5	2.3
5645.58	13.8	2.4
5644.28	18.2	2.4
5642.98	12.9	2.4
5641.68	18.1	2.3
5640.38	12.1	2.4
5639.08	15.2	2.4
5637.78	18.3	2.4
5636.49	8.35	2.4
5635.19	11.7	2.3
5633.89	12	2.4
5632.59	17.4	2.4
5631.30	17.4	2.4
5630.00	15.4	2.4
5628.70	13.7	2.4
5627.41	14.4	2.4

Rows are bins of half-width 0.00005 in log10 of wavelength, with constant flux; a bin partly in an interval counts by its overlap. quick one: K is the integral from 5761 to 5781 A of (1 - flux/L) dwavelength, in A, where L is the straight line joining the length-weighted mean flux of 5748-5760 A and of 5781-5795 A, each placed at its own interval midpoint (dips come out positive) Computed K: 1.23 A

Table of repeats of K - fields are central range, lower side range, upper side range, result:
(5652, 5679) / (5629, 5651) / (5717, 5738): 0.51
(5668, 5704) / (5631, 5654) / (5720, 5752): -0.77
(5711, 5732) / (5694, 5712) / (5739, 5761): 0.67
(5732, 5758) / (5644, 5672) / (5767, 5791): -0.71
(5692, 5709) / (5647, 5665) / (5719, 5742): -1.32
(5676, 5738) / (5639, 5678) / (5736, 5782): -1.46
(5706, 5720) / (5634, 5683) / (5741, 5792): 0.31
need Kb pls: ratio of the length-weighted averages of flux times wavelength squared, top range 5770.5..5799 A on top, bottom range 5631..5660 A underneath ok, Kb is 1.09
